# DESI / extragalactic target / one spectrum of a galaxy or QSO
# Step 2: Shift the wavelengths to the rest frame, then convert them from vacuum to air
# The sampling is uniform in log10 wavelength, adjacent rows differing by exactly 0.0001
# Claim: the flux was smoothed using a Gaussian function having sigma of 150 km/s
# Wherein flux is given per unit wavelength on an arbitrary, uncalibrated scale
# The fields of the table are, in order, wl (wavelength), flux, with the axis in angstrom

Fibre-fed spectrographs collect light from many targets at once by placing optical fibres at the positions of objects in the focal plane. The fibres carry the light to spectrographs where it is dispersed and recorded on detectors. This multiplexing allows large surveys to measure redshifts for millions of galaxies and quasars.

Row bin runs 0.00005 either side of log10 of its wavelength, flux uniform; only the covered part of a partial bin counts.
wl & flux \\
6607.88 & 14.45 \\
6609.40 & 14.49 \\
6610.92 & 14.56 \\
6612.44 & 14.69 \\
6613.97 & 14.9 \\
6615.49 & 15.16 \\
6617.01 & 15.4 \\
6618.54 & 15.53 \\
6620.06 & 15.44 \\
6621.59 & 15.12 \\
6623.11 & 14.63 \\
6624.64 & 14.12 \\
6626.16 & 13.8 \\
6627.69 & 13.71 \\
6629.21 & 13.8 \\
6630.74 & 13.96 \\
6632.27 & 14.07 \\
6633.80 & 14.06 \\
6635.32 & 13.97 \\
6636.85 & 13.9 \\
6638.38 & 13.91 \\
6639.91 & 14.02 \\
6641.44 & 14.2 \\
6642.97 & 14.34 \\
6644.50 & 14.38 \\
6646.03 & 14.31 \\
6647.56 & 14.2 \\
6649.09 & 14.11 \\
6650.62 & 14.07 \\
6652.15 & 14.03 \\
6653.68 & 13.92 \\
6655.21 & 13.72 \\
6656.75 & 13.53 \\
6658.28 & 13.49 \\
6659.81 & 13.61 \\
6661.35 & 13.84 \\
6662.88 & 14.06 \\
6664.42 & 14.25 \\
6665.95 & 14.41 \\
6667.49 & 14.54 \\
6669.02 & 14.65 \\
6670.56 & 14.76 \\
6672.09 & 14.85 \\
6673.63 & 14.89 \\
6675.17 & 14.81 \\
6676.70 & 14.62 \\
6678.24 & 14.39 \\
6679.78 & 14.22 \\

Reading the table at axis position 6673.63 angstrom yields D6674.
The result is 14.89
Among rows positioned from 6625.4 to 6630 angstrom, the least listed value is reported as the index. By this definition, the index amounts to 13.71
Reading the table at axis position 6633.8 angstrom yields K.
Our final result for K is 14.06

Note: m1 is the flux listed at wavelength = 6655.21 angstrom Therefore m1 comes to 13.72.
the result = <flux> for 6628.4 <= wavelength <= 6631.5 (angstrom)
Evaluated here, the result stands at 13.9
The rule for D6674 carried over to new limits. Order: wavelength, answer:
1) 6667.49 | 14.54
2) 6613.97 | 14.9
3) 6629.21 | 13.8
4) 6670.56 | 14.76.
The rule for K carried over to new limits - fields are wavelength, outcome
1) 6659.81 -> 13.61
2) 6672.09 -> 14.85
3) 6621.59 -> 15.12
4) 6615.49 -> 15.16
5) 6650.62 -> 14.07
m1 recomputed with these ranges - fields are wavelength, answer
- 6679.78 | 14.22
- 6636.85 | 13.9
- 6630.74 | 13.96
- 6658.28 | 13.49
